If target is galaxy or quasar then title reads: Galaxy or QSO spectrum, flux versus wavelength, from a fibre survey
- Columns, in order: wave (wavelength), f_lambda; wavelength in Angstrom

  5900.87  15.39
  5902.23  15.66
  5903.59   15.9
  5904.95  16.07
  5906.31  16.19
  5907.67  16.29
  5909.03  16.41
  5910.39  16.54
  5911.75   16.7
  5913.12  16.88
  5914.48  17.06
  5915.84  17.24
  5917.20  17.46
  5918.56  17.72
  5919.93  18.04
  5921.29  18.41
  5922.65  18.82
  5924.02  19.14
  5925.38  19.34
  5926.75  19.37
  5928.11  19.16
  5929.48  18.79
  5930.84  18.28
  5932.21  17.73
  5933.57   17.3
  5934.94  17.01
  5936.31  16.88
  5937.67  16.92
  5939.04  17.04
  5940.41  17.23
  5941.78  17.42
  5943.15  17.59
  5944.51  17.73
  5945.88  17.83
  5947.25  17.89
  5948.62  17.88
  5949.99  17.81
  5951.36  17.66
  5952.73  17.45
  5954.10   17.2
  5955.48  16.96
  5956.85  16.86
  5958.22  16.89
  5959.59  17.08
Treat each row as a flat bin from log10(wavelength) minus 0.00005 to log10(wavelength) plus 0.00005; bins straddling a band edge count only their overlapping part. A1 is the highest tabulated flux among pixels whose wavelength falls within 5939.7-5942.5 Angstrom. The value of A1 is 17.42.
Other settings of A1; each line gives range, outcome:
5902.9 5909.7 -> 16.41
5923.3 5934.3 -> 19.37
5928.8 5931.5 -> 18.79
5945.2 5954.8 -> 17.89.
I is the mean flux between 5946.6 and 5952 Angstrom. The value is 17.8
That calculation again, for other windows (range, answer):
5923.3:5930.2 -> 19.1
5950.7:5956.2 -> 17.3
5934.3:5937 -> 17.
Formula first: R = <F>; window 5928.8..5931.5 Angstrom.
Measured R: 18.6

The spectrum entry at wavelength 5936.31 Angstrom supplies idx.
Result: 16.88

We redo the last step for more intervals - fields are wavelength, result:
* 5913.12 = 16.88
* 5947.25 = 17.89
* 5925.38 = 19.34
